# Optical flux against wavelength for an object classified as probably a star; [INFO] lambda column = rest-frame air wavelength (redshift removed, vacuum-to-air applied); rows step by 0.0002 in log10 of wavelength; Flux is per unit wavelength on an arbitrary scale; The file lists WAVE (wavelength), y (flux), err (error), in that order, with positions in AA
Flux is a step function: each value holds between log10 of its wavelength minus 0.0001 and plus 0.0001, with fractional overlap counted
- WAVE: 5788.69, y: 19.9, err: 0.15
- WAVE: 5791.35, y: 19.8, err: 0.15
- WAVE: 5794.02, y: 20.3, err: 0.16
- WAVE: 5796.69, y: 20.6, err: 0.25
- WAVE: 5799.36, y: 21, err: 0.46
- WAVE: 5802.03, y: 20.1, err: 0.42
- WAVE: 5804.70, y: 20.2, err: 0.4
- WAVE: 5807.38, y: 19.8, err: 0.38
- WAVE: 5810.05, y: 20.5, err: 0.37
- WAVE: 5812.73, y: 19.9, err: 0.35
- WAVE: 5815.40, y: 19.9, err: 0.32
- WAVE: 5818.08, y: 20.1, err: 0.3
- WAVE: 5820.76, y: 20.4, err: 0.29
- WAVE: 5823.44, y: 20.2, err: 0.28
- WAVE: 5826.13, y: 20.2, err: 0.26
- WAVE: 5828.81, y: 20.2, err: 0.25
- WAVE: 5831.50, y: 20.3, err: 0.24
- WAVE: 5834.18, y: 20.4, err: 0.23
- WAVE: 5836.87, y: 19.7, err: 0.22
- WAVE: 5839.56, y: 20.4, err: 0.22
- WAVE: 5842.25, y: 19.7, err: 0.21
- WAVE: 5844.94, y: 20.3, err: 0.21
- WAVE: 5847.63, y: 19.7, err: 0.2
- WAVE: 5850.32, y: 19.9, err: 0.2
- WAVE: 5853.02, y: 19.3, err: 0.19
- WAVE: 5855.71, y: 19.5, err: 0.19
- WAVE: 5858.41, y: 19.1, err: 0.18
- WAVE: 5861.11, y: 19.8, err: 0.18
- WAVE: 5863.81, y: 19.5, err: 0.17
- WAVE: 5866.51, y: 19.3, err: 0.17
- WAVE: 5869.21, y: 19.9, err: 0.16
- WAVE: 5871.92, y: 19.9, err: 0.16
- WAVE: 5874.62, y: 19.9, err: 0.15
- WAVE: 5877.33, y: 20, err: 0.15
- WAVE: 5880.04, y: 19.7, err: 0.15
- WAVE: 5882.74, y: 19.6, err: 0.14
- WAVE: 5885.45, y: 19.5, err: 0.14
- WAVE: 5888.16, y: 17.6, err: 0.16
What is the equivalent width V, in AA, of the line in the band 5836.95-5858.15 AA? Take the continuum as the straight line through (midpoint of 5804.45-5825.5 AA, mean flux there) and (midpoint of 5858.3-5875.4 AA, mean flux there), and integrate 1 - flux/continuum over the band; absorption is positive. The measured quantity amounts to 0.0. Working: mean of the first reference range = 20.1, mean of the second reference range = 19.7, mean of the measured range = 19.8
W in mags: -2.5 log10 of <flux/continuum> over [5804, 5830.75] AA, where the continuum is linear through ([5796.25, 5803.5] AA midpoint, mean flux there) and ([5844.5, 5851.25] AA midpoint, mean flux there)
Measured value 0.011 mag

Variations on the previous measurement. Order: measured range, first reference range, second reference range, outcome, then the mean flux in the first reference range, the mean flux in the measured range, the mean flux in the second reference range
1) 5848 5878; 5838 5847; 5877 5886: 0.013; 20.1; 19.6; 19.7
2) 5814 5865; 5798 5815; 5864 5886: 0.003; 20.2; 19.9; 19.7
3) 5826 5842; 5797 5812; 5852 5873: -0.013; 20.3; 20.2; 19.5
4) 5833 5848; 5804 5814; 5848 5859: -0.021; 20.1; 20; 19.5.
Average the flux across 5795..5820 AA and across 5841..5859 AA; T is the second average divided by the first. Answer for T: 1.0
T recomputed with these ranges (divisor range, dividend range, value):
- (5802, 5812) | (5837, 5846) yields 1.00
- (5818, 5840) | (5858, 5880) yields 0.97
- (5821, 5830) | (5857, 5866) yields 0.96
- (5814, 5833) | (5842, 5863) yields 0.97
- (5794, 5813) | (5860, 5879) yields 0.97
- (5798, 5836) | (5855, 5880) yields 0.97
